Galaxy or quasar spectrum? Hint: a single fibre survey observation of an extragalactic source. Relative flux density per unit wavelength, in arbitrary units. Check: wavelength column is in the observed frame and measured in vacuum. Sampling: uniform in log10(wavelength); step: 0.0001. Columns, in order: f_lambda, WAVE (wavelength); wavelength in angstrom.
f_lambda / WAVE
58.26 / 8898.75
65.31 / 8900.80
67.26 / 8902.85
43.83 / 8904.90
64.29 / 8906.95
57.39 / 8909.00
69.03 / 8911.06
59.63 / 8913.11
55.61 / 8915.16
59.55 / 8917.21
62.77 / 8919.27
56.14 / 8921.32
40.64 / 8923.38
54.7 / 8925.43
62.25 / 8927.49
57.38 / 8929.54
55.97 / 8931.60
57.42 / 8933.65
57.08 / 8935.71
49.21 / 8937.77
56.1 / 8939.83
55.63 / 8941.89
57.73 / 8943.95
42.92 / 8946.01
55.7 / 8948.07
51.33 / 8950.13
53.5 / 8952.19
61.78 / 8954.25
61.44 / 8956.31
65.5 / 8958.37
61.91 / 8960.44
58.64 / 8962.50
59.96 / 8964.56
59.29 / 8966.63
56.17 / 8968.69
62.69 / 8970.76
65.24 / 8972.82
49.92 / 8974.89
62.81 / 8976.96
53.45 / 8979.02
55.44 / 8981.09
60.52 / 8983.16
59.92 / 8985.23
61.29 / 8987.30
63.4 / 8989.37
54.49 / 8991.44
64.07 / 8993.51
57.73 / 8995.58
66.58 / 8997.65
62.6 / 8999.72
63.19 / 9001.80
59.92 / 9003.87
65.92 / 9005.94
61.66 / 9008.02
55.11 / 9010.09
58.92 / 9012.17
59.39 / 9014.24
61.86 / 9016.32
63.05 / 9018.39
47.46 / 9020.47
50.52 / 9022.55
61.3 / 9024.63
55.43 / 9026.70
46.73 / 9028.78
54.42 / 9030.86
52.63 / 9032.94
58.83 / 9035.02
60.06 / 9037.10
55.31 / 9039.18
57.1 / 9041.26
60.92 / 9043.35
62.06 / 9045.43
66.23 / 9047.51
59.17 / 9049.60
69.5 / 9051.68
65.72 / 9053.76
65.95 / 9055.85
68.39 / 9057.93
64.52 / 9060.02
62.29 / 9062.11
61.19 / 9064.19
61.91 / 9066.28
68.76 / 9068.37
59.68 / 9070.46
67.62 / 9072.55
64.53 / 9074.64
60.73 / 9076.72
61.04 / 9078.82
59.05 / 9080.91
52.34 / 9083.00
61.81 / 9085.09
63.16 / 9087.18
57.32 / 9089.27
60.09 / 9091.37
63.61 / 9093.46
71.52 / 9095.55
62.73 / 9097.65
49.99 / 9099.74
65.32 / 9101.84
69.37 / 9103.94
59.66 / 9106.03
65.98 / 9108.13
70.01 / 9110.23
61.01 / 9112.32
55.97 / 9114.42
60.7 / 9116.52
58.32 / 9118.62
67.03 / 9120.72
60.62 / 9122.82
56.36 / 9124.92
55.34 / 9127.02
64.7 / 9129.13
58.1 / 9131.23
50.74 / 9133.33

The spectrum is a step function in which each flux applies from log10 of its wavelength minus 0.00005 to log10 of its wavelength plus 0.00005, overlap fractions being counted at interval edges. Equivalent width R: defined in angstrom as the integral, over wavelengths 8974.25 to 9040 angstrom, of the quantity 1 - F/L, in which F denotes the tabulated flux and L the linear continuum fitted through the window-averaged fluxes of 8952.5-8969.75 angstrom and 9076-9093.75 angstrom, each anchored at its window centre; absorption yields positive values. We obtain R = 1.9 angstrom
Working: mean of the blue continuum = 60.3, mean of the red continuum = 59.7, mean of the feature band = 58.3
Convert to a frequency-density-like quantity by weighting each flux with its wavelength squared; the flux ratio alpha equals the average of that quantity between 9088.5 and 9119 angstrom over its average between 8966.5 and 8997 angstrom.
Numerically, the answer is 1.08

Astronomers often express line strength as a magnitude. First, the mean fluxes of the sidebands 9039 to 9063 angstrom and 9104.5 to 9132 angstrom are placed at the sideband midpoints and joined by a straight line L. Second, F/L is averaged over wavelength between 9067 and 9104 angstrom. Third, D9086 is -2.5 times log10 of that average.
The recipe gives 0.01 mag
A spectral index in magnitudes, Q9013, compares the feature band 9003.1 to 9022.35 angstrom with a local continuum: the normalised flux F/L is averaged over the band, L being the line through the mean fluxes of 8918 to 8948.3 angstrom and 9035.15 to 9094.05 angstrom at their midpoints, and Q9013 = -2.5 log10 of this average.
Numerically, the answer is 0.01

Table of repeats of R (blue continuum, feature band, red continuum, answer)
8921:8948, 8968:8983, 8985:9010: 0.2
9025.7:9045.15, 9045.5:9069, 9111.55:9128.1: -3.2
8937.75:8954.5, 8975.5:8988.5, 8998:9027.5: -0.5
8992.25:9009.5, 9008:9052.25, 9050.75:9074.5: 4.0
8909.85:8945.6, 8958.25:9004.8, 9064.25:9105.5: -1.3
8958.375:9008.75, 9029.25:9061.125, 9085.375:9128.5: 0.0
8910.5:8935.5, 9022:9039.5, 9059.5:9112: 1.6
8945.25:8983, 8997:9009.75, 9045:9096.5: -0.6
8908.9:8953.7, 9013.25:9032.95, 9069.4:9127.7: 1.2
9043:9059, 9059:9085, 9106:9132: 0.7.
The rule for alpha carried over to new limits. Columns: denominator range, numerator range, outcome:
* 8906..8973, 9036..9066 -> 1.12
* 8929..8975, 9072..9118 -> 1.12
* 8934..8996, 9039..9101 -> 1.10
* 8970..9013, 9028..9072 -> 1.03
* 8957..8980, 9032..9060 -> 1.05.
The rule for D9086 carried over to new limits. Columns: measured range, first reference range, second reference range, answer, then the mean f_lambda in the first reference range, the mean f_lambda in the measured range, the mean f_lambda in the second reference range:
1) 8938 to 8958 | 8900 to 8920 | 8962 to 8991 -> 0.083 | 60.4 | 55.2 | 59.1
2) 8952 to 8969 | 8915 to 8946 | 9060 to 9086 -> -0.065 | 55.5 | 60.3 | 61.9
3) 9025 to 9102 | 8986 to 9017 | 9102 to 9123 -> 0.021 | 61.1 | 61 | 63.1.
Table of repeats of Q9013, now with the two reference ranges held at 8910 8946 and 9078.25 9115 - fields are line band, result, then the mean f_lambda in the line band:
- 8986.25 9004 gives -0.054 mag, 61.6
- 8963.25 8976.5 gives -0.023 mag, 59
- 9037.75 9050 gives -0.001 mag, 60.2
